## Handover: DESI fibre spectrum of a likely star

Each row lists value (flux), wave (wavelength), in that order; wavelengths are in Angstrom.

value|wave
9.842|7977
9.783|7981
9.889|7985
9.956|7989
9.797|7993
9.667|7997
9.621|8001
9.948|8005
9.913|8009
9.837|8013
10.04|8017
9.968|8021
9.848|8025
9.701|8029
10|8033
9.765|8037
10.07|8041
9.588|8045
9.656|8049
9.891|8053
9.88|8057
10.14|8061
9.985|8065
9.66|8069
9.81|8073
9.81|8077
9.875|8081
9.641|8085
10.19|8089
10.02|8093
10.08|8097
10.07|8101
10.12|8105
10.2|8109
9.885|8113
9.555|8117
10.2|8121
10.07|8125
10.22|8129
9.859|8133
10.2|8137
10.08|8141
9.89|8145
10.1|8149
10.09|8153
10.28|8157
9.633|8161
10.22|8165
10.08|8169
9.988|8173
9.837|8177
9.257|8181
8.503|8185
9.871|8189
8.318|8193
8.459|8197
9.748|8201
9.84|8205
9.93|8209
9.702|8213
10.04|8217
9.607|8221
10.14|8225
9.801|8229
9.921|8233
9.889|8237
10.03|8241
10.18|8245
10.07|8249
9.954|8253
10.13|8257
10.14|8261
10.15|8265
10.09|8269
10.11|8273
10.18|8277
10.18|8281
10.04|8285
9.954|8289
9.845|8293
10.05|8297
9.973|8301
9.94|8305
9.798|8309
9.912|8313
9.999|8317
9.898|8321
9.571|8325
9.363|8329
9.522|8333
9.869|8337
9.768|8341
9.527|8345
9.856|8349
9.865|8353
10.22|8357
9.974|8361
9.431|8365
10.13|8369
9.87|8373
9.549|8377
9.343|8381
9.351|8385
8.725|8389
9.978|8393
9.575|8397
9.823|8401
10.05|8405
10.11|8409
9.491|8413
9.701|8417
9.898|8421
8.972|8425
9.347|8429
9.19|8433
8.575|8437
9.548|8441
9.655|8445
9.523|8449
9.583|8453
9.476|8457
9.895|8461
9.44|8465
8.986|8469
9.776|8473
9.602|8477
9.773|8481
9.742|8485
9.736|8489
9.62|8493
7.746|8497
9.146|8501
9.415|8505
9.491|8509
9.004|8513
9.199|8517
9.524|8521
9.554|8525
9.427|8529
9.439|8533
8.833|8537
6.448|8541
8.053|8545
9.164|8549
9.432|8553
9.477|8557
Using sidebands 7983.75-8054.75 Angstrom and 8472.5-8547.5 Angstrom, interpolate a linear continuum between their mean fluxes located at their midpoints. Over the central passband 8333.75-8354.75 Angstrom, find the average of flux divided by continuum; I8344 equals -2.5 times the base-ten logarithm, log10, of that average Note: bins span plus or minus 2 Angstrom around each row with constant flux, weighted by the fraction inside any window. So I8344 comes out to -0.05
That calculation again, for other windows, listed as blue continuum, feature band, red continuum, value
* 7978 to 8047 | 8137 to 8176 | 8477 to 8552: -0.046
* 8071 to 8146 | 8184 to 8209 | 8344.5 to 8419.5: 0.078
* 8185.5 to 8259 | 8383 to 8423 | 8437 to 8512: -0.018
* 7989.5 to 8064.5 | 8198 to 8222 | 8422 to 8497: -0.010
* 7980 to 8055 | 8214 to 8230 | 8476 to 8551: -0.040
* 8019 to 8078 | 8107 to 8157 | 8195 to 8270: -0.019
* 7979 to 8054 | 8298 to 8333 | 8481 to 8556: -0.047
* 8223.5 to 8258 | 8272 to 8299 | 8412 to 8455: -0.020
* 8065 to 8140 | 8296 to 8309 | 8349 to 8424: -0.017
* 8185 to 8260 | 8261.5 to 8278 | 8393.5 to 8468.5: -0.049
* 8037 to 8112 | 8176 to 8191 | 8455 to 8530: 0.051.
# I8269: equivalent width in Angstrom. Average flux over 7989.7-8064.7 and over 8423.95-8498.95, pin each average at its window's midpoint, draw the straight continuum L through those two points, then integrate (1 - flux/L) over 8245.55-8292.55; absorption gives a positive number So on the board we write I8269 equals -2.4 Angstrom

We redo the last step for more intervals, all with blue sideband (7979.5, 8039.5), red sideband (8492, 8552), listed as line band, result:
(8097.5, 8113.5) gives -0.7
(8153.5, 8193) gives -0.5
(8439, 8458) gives -1.0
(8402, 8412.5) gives -1.0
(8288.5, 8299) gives -0.7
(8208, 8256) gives -2.5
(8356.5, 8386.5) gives -1.7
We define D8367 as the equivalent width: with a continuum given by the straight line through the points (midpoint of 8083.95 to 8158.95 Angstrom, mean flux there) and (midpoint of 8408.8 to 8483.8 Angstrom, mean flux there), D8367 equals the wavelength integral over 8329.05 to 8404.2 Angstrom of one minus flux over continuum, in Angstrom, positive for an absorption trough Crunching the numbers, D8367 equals -0.5 Angstrom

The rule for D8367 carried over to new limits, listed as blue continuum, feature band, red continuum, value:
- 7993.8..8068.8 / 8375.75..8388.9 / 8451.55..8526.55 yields 0.3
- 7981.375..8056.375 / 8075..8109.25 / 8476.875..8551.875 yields -0.9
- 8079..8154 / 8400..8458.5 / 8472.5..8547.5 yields -1.4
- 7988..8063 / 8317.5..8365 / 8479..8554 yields -2.0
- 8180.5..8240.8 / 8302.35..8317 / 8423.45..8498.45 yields -0.6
